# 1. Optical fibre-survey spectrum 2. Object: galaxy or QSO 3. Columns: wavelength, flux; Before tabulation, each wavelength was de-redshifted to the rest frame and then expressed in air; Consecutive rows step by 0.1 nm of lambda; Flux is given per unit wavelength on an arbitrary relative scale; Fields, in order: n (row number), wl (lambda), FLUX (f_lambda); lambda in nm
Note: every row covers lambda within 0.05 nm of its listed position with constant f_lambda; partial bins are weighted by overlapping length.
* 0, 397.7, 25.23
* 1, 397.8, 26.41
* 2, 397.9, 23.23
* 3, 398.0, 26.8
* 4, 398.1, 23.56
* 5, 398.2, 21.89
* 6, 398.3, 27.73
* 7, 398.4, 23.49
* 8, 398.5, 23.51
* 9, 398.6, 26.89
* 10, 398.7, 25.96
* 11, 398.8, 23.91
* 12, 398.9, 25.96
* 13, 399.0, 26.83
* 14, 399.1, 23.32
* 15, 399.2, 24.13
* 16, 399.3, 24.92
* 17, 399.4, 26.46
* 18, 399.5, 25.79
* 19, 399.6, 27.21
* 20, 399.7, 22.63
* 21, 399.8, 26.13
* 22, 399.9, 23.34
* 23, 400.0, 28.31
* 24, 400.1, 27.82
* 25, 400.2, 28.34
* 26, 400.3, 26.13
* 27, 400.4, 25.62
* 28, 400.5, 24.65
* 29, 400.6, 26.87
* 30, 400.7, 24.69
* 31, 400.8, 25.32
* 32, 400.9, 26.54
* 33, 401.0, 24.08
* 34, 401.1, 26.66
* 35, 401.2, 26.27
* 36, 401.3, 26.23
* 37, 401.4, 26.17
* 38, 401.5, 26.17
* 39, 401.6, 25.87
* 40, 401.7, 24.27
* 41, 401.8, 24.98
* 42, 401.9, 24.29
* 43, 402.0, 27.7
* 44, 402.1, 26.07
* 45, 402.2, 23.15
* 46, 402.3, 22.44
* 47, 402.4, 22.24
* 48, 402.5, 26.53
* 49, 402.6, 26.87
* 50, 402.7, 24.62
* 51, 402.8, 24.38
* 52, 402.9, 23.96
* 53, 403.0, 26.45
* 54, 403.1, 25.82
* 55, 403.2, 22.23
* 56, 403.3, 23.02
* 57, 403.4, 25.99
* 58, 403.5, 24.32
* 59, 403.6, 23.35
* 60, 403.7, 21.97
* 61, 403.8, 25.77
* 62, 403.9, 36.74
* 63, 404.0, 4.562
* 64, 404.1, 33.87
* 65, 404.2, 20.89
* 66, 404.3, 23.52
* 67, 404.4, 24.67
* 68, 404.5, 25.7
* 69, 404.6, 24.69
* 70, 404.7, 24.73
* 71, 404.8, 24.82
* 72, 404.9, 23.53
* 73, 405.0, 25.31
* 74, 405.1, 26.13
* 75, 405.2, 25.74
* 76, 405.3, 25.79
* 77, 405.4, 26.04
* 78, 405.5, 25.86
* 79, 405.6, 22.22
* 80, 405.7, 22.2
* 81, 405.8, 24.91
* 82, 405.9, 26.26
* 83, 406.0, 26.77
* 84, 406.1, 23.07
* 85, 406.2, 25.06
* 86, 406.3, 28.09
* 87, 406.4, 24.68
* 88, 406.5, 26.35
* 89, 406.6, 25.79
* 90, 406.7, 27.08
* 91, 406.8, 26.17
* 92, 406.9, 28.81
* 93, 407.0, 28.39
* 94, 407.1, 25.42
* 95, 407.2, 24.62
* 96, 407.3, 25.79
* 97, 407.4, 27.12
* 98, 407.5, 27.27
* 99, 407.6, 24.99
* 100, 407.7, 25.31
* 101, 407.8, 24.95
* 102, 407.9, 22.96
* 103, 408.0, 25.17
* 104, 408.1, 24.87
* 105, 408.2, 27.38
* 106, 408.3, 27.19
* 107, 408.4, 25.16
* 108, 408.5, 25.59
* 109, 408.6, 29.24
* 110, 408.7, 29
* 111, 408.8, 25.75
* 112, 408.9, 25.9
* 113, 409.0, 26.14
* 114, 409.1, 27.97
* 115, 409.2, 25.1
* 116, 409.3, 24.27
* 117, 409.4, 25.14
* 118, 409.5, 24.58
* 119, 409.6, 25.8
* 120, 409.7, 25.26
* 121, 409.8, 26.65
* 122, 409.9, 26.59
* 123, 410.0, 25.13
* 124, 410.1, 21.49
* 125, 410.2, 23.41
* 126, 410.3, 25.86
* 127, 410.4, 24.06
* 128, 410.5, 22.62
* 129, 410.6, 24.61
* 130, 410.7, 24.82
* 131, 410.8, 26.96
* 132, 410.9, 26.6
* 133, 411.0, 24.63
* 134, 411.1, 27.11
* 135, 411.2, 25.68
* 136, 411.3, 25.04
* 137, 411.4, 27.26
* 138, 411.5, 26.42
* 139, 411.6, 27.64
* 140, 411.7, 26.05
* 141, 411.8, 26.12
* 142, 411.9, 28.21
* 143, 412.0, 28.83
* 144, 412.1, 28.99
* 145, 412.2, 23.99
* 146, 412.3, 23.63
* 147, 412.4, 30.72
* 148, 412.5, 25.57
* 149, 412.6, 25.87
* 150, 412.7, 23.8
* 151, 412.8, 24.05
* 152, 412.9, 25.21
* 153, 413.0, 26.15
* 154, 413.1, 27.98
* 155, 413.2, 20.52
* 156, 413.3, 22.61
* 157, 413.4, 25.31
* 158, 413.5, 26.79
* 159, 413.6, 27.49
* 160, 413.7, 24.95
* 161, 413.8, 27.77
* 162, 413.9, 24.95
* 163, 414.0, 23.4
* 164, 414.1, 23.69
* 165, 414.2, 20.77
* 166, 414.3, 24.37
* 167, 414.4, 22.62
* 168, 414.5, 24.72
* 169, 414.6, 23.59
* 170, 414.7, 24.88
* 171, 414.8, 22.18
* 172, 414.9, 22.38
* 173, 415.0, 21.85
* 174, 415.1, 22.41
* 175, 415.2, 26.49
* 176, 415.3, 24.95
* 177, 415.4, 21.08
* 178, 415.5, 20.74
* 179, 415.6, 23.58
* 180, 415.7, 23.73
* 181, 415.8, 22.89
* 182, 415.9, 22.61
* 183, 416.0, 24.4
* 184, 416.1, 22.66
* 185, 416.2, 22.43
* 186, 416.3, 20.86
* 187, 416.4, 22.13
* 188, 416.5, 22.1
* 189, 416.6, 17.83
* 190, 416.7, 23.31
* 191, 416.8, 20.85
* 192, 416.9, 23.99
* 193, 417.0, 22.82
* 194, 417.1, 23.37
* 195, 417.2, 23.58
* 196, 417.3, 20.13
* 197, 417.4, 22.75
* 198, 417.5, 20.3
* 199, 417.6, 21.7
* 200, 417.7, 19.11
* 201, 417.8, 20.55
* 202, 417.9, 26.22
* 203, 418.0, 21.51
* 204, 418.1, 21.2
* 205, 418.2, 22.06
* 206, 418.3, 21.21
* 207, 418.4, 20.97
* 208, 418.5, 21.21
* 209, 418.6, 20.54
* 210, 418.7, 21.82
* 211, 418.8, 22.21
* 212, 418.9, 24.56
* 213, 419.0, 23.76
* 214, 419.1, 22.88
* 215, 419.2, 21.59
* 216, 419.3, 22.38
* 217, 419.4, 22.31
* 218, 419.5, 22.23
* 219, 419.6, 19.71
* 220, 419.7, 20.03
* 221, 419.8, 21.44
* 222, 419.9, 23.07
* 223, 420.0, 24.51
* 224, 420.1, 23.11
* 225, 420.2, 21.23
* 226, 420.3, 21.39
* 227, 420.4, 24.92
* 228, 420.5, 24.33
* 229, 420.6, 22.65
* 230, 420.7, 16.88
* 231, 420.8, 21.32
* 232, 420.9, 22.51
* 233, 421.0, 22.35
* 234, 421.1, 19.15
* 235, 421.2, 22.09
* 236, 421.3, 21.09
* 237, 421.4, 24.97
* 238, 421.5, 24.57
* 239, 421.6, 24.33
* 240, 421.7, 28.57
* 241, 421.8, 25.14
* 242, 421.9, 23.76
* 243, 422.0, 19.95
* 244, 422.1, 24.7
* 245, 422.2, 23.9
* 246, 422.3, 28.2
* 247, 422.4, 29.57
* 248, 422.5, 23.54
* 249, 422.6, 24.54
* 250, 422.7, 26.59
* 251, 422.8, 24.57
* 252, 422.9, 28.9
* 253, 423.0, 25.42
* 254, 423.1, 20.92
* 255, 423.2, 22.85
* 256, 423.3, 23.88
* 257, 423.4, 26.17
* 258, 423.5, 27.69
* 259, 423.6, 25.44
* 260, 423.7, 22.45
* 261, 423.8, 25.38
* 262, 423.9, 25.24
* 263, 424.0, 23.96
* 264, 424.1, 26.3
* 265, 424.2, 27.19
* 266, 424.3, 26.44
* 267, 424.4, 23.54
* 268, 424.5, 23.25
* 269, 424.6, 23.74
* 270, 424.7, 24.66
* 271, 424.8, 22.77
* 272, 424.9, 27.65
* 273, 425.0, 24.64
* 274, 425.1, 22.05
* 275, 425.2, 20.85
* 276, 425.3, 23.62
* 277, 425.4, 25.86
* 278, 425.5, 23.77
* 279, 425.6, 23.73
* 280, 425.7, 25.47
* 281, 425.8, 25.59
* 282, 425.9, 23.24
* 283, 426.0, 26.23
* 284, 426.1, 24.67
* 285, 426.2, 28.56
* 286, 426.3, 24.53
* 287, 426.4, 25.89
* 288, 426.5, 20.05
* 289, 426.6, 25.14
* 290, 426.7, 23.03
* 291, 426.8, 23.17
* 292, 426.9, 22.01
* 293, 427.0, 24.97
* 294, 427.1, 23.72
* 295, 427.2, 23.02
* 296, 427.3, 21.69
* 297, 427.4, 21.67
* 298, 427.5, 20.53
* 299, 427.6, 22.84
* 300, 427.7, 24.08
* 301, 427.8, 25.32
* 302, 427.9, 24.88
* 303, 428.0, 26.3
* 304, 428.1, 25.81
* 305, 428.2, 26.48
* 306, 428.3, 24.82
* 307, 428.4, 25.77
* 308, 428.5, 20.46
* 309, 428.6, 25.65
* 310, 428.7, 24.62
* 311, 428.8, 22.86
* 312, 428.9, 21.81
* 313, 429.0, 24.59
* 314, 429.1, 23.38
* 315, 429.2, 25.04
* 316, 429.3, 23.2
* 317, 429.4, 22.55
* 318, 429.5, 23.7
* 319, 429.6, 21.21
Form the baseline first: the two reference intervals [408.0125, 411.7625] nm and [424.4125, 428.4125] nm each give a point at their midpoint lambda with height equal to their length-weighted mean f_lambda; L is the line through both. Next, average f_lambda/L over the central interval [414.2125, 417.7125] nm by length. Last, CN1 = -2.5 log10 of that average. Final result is 0.12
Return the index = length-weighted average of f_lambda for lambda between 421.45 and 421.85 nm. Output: 25.7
